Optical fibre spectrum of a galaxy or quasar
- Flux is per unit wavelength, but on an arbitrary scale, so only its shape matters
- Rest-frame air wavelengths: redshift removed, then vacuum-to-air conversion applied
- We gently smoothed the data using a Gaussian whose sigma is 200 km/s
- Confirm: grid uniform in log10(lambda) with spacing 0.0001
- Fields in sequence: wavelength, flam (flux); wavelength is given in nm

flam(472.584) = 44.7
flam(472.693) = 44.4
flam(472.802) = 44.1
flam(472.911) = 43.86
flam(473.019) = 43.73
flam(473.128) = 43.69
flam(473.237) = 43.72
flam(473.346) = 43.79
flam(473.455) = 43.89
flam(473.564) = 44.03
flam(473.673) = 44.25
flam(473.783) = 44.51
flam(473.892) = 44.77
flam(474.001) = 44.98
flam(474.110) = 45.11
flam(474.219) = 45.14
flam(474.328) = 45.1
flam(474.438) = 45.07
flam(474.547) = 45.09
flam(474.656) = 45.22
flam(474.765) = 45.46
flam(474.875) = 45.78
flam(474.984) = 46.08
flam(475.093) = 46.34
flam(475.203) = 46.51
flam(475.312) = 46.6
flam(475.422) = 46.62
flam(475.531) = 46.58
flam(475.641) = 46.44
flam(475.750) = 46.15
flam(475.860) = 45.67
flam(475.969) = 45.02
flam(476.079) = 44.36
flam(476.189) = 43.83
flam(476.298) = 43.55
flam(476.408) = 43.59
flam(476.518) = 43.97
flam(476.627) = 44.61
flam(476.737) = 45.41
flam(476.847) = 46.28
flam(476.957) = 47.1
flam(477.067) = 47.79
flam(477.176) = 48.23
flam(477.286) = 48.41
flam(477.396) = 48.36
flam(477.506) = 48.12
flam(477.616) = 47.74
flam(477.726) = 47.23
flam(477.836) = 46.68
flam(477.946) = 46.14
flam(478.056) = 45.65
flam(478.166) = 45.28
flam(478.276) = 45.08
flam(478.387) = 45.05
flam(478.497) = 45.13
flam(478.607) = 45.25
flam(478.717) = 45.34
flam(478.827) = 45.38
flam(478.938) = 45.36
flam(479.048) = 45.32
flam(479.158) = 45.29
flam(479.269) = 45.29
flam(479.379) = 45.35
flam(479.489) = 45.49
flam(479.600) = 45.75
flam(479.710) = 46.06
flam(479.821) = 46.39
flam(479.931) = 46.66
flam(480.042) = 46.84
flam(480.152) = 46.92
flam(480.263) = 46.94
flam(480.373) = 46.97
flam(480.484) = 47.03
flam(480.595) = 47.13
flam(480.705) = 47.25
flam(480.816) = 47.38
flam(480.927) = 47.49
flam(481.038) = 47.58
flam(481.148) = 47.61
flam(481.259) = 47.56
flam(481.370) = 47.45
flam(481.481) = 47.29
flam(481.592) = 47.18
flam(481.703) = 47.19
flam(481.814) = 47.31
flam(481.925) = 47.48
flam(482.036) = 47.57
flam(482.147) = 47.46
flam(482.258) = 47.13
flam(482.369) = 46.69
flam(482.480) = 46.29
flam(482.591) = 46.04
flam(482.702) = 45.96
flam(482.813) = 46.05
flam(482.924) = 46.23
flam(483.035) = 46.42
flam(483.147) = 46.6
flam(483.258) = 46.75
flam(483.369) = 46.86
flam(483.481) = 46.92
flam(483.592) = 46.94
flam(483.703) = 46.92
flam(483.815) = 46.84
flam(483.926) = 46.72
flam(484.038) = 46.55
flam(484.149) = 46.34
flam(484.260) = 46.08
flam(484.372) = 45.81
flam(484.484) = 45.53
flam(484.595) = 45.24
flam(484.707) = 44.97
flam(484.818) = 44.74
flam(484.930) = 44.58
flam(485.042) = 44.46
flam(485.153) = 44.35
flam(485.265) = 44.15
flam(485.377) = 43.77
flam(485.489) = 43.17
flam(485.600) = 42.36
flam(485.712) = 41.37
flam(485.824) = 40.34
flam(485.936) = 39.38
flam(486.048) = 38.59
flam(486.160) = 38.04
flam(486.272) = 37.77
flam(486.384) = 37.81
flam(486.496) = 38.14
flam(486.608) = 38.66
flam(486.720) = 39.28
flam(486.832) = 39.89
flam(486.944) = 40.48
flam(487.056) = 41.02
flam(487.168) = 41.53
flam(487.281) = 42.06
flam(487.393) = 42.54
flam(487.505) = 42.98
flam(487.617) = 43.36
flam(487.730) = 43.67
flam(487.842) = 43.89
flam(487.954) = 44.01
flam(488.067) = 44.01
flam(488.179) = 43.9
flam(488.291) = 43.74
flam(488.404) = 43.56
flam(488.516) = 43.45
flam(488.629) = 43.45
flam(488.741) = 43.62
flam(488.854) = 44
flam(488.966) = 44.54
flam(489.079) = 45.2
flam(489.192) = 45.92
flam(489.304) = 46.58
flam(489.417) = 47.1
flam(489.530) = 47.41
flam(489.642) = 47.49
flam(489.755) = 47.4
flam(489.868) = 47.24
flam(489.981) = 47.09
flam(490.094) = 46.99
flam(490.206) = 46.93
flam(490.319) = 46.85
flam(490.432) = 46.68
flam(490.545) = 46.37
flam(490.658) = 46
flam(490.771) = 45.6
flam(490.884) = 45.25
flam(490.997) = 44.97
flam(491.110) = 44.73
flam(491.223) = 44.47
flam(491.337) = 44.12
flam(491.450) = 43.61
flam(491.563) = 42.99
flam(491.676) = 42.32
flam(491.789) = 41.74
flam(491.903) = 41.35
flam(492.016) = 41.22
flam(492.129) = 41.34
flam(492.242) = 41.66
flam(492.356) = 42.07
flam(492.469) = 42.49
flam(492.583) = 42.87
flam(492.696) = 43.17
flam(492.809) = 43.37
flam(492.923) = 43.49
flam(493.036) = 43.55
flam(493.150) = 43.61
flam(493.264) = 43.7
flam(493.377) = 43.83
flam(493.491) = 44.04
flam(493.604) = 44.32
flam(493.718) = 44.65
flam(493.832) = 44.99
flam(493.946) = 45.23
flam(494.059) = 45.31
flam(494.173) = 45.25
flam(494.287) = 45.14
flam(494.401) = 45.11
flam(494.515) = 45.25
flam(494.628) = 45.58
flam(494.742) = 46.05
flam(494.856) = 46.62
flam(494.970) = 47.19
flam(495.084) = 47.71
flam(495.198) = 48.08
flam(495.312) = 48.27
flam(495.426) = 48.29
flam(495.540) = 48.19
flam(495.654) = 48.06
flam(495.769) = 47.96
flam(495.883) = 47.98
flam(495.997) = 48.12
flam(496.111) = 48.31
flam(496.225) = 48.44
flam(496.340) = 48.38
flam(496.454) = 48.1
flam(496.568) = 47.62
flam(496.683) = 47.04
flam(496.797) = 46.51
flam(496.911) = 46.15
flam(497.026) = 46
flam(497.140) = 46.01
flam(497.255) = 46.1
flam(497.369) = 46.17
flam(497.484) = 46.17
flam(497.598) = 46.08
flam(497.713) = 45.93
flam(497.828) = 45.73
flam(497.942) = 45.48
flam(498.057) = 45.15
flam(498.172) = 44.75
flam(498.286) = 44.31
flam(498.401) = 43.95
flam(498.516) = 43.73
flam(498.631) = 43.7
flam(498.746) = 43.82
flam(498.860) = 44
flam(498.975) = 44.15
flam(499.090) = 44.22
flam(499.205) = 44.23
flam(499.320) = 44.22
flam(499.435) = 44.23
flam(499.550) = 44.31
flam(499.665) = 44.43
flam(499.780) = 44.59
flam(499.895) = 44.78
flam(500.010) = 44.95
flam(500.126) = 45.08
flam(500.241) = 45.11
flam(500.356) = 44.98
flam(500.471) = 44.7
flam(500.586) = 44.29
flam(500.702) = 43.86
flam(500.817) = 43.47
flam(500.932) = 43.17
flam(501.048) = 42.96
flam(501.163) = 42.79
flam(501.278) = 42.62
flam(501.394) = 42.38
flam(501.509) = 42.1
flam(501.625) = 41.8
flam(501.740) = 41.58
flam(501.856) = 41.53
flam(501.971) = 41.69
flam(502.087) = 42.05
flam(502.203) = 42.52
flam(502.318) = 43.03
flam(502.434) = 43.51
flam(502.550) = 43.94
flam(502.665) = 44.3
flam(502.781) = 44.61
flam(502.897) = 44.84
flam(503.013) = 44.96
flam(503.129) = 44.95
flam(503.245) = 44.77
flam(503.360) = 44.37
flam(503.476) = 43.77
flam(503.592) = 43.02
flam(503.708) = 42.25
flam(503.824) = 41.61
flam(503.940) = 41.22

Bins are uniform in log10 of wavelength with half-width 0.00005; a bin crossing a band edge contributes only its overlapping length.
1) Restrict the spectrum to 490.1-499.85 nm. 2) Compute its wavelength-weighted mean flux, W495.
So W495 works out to 45.2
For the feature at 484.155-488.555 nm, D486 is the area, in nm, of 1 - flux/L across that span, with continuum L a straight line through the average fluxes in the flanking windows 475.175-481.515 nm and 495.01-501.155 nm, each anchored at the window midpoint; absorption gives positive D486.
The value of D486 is 0.34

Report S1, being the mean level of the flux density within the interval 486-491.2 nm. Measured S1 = 43.7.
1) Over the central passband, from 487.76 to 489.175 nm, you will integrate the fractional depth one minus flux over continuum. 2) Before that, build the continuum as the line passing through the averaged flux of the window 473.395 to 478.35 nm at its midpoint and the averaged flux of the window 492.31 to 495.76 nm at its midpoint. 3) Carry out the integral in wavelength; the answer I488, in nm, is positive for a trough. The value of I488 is 0.04 nm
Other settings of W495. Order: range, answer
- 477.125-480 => 46.1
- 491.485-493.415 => 42.6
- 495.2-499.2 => 46.3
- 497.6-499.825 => 44.5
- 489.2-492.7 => 44.8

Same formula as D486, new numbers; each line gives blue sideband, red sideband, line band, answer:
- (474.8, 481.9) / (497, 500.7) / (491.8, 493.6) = 0.10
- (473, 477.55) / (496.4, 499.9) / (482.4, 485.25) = -0.04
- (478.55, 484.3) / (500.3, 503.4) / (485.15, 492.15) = 0.32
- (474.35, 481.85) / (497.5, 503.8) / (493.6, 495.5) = -0.07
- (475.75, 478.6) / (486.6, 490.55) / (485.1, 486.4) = 0.11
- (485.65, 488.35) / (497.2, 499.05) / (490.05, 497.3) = -0.33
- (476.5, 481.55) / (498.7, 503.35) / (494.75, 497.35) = -0.18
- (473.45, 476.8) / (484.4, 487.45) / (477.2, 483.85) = -0.49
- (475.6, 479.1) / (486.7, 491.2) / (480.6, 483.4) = -0.10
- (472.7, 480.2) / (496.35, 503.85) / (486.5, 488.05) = 0.11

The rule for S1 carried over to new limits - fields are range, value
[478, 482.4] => 46.5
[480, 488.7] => 44.6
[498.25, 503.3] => 43.7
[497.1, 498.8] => 45.1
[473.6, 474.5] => 44.8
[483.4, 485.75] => 45.2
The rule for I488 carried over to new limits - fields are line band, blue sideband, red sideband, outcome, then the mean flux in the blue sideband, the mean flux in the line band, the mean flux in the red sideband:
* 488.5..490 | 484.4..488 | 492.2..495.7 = -0.09 nm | 42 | 45.8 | 45.1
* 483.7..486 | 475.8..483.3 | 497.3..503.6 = 0.07 nm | 46.3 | 44.4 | 44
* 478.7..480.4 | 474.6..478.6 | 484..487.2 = -0.05 nm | 46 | 46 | 42.2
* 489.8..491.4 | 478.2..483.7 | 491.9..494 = -0.07 nm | 46.5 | 45.9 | 43.3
